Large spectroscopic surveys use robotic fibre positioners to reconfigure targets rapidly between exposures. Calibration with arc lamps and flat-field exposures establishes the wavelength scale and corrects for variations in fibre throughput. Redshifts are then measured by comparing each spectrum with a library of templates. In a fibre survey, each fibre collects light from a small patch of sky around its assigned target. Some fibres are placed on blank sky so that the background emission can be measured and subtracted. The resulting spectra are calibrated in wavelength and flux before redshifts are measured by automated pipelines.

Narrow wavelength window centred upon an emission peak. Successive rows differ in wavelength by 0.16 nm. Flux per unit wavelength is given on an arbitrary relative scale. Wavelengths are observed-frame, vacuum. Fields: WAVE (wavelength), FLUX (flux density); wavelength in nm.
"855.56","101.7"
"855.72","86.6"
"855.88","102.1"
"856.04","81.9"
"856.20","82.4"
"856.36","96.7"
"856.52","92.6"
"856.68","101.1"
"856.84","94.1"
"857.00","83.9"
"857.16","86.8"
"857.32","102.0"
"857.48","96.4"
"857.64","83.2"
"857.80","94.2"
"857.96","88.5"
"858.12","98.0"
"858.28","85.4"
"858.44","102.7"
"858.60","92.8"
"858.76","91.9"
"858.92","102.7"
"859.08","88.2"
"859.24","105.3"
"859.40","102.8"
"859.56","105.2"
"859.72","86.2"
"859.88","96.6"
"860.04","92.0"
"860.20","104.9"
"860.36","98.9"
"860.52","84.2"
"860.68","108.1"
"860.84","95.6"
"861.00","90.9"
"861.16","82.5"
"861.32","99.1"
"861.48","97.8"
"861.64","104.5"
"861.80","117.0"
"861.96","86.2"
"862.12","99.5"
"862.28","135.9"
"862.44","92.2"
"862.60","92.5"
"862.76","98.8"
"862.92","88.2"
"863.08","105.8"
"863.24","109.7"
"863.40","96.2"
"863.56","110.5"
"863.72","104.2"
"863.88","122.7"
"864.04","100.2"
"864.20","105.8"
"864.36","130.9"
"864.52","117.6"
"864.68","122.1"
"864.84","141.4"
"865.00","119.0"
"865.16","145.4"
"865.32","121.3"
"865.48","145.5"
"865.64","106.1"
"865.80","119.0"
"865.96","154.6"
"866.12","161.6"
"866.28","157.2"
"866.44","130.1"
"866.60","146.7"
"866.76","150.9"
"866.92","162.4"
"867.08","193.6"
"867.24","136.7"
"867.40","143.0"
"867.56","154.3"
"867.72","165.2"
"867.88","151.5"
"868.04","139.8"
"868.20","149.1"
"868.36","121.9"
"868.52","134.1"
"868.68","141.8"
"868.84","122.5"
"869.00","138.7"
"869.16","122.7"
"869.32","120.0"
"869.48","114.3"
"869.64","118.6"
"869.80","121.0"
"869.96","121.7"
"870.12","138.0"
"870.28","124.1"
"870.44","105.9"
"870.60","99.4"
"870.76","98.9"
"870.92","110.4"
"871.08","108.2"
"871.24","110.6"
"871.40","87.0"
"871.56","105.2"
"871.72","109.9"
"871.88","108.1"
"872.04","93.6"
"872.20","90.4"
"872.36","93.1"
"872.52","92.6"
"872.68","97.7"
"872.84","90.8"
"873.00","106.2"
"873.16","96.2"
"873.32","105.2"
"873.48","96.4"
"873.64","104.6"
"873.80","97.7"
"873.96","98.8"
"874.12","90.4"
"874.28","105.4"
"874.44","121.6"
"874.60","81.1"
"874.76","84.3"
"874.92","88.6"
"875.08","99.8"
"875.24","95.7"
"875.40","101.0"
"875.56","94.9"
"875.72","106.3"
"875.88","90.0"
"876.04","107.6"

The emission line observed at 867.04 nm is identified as H-beta 4861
